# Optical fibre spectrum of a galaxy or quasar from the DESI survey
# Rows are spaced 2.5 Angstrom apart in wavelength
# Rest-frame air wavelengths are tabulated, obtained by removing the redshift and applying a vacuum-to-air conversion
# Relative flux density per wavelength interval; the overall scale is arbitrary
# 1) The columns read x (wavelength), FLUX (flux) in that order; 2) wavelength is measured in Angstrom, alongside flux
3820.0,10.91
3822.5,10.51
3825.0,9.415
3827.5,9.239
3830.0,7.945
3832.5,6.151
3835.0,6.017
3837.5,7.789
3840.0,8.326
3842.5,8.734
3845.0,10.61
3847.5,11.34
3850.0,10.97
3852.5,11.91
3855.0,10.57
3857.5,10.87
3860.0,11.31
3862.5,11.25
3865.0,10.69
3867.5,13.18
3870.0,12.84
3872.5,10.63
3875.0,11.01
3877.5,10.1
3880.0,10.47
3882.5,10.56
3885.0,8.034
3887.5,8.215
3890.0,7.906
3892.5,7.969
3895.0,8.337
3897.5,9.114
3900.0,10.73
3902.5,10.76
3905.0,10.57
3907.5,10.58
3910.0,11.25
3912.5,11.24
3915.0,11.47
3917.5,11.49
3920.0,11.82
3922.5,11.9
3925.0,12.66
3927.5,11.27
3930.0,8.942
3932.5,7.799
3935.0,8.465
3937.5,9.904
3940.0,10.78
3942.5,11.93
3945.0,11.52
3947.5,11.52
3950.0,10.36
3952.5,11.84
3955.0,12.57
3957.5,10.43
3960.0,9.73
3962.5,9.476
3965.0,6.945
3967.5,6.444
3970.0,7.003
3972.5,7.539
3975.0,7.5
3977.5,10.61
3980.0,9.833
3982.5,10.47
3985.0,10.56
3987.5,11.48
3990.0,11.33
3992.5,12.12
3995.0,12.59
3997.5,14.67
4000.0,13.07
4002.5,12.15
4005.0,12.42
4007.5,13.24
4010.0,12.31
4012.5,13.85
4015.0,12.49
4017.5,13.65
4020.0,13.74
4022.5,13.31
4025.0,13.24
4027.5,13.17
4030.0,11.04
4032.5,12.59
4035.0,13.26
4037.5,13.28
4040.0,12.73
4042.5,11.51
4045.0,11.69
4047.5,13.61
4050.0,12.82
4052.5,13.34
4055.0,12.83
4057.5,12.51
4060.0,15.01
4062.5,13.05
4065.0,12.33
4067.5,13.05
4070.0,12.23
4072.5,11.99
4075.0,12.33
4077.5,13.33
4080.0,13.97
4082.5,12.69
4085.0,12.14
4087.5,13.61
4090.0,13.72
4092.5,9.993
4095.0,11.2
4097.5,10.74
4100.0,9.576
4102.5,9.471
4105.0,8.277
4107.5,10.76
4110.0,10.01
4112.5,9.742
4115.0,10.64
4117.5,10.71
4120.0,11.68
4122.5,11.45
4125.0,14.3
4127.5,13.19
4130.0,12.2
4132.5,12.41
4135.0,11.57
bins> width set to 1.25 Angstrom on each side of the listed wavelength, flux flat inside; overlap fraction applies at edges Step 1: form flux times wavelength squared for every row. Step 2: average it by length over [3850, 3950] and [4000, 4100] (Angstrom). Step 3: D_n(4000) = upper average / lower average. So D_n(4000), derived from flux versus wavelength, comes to 1.30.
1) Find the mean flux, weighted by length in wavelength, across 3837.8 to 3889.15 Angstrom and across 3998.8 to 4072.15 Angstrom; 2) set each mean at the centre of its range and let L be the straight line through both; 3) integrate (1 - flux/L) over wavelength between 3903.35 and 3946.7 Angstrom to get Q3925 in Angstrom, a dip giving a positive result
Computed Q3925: 2.1 Angstrom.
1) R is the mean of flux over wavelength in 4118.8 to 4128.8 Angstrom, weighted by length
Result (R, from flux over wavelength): 12.7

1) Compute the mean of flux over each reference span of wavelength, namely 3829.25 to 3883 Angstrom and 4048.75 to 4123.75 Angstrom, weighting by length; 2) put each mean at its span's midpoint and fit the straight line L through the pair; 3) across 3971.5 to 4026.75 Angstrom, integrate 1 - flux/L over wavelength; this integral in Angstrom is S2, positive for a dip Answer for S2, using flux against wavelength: -3.6 Angstrom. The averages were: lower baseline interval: 10.2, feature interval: 11.9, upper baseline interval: 11.8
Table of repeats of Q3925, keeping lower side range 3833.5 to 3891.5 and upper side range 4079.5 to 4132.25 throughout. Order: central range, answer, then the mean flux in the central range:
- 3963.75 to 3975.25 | 3.9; 7.05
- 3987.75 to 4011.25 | -3.8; 12.6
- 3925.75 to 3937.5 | 1.3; 9.35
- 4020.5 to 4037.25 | -2.8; 12.8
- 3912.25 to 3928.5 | -2.0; 11.7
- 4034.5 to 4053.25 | -2.8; 12.7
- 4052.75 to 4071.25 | -3.0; 13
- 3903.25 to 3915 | -0.7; 11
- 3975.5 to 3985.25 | 0.6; 10.1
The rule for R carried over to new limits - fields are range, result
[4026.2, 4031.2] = 12.1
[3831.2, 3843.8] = 7.42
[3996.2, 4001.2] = 13.9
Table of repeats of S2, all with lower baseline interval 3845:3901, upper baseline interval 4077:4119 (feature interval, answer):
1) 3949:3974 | 3.5 Angstrom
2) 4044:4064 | -3.8 Angstrom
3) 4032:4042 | -1.8 Angstrom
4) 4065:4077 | -1.5 Angstrom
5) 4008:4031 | -4.5 Angstrom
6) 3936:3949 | -0.5 Angstrom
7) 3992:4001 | -2.0 Angstrom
